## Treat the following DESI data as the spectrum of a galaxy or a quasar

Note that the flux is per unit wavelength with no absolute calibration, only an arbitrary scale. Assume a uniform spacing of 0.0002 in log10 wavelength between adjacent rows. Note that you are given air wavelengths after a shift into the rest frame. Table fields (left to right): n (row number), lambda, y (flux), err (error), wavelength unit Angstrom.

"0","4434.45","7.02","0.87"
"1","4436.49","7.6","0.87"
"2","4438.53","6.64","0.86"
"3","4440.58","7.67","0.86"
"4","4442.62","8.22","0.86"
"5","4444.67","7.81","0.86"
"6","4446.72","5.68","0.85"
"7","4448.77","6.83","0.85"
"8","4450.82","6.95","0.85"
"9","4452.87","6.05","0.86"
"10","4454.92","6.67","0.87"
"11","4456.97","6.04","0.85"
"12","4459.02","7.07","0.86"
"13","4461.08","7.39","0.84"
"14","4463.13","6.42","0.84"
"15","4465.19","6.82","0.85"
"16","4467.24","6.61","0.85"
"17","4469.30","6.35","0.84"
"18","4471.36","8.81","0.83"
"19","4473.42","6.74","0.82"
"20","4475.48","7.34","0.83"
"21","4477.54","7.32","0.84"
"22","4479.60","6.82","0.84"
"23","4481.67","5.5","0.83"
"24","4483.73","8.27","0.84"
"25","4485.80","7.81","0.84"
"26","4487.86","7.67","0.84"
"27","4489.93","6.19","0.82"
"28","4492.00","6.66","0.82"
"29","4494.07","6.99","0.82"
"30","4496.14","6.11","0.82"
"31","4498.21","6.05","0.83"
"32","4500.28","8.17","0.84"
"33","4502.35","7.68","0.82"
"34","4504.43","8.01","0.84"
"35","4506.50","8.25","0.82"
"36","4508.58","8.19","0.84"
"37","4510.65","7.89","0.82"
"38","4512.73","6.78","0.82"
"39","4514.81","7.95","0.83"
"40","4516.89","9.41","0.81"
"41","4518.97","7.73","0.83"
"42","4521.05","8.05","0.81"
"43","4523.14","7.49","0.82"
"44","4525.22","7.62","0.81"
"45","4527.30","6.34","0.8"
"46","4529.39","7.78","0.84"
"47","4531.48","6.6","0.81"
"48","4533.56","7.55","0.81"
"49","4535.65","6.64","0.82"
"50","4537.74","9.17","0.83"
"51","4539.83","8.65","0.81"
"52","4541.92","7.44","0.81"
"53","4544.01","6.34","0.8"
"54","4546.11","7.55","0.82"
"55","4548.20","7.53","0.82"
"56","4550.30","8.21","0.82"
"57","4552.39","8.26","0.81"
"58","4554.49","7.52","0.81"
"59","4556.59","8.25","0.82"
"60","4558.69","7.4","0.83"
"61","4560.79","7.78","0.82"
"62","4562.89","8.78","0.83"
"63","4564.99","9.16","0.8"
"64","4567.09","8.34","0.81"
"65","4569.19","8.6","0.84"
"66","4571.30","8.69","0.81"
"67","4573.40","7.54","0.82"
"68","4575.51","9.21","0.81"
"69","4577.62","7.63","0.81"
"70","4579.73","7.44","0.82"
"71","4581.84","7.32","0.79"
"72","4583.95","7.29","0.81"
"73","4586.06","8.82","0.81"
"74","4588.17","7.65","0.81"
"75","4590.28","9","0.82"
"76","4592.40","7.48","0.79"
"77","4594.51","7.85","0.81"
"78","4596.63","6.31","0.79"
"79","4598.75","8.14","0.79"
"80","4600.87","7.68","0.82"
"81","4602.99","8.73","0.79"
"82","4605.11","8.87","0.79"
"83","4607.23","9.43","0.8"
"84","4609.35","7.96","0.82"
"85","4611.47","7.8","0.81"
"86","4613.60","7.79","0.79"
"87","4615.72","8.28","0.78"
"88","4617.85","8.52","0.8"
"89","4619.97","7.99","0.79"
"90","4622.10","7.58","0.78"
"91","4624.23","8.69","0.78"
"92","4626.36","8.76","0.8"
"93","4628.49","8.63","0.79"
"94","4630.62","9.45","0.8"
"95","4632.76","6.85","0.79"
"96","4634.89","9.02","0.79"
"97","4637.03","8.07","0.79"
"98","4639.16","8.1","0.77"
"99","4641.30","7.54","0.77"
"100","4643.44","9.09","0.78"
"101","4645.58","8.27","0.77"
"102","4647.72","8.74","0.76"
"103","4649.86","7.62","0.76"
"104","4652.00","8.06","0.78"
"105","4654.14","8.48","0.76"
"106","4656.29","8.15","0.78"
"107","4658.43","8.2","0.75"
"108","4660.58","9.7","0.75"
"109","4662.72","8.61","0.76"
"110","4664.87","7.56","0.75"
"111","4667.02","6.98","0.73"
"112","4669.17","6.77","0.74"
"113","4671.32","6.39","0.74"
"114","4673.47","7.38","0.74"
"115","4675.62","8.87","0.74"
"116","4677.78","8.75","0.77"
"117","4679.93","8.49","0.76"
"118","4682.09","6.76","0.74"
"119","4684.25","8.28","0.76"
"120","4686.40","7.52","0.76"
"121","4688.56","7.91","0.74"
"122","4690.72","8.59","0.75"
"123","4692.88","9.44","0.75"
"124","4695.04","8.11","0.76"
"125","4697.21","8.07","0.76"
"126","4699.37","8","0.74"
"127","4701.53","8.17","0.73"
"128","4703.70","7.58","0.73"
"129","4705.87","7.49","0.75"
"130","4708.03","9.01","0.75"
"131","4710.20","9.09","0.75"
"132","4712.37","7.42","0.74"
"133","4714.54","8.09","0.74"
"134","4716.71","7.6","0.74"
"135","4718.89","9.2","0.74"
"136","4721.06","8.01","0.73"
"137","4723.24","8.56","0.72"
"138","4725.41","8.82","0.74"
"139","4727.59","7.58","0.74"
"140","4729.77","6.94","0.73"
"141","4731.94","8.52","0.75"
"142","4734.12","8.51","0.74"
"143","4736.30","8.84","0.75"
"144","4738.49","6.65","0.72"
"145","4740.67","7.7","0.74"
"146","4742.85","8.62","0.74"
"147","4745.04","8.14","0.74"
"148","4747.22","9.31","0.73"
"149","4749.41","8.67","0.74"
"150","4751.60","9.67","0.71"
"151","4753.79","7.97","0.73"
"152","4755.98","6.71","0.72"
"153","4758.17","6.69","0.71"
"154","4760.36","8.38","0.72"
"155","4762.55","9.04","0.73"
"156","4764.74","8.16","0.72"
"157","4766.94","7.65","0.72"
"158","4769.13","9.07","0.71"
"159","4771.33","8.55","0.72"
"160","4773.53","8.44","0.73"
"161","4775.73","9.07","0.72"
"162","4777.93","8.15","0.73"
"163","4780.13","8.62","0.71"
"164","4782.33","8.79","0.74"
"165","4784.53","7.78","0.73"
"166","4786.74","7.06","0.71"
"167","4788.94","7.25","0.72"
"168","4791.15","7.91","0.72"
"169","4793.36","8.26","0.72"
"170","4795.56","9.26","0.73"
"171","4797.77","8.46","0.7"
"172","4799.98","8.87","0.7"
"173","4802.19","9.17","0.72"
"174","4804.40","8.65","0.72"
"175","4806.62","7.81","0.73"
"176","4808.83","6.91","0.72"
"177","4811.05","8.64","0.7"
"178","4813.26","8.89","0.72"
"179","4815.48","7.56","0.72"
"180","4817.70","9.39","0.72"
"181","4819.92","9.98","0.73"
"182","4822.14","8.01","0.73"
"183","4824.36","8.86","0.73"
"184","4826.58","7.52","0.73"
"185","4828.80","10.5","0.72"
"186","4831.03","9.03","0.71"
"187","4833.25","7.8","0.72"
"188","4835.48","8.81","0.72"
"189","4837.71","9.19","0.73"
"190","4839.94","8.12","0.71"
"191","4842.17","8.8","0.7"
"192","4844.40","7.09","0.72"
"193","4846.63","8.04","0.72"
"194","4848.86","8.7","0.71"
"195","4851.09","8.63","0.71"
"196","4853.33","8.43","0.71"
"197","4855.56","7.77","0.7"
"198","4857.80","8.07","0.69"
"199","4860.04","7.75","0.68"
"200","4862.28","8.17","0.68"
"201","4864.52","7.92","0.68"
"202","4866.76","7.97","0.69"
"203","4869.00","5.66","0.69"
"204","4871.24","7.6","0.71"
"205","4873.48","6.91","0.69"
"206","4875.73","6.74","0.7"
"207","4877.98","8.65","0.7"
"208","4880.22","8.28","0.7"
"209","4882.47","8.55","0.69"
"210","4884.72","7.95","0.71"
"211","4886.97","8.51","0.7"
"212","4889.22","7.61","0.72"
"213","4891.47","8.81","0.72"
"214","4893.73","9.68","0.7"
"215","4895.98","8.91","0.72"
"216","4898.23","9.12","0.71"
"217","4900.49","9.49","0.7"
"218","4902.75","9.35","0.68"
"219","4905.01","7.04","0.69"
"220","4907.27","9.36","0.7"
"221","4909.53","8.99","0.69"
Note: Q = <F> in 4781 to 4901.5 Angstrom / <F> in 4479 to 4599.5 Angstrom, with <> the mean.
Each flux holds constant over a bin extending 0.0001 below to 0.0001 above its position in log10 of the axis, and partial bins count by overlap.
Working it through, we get 1.08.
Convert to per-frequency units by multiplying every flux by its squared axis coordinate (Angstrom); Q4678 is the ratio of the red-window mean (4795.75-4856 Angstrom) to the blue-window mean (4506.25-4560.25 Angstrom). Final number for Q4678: 1.25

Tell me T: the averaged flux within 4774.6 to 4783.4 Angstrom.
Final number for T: 8.66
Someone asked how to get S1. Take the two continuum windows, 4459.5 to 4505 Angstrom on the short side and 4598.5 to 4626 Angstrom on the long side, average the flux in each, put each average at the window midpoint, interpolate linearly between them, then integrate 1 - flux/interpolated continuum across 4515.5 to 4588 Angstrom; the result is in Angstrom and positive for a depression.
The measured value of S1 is -1.57 Angstrom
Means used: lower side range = 7.07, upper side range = 8.28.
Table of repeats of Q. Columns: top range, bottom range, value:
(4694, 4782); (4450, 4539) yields 1.13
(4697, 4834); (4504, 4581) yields 1.05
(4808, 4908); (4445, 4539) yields 1.15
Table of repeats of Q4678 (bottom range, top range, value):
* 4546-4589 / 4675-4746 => 1.08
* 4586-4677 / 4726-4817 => 1.07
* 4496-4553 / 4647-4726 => 1.14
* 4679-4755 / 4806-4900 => 1.07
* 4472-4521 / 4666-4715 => 1.17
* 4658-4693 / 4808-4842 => 1.15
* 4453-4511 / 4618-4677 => 1.23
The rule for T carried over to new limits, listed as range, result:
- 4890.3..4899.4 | 9.12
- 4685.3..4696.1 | 8.32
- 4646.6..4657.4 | 8.21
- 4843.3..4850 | 7.96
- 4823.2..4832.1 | 8.97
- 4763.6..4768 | 7.92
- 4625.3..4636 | 8.54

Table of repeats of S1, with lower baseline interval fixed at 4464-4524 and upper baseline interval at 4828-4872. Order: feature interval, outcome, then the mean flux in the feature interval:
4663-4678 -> 0.5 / 7.51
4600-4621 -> -1.9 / 8.31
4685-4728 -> -2.0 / 8.22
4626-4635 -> -0.9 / 8.47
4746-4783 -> -1.9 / 8.4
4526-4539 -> 0.1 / 7.37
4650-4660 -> -0.6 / 8.24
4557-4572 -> -1.7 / 8.38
